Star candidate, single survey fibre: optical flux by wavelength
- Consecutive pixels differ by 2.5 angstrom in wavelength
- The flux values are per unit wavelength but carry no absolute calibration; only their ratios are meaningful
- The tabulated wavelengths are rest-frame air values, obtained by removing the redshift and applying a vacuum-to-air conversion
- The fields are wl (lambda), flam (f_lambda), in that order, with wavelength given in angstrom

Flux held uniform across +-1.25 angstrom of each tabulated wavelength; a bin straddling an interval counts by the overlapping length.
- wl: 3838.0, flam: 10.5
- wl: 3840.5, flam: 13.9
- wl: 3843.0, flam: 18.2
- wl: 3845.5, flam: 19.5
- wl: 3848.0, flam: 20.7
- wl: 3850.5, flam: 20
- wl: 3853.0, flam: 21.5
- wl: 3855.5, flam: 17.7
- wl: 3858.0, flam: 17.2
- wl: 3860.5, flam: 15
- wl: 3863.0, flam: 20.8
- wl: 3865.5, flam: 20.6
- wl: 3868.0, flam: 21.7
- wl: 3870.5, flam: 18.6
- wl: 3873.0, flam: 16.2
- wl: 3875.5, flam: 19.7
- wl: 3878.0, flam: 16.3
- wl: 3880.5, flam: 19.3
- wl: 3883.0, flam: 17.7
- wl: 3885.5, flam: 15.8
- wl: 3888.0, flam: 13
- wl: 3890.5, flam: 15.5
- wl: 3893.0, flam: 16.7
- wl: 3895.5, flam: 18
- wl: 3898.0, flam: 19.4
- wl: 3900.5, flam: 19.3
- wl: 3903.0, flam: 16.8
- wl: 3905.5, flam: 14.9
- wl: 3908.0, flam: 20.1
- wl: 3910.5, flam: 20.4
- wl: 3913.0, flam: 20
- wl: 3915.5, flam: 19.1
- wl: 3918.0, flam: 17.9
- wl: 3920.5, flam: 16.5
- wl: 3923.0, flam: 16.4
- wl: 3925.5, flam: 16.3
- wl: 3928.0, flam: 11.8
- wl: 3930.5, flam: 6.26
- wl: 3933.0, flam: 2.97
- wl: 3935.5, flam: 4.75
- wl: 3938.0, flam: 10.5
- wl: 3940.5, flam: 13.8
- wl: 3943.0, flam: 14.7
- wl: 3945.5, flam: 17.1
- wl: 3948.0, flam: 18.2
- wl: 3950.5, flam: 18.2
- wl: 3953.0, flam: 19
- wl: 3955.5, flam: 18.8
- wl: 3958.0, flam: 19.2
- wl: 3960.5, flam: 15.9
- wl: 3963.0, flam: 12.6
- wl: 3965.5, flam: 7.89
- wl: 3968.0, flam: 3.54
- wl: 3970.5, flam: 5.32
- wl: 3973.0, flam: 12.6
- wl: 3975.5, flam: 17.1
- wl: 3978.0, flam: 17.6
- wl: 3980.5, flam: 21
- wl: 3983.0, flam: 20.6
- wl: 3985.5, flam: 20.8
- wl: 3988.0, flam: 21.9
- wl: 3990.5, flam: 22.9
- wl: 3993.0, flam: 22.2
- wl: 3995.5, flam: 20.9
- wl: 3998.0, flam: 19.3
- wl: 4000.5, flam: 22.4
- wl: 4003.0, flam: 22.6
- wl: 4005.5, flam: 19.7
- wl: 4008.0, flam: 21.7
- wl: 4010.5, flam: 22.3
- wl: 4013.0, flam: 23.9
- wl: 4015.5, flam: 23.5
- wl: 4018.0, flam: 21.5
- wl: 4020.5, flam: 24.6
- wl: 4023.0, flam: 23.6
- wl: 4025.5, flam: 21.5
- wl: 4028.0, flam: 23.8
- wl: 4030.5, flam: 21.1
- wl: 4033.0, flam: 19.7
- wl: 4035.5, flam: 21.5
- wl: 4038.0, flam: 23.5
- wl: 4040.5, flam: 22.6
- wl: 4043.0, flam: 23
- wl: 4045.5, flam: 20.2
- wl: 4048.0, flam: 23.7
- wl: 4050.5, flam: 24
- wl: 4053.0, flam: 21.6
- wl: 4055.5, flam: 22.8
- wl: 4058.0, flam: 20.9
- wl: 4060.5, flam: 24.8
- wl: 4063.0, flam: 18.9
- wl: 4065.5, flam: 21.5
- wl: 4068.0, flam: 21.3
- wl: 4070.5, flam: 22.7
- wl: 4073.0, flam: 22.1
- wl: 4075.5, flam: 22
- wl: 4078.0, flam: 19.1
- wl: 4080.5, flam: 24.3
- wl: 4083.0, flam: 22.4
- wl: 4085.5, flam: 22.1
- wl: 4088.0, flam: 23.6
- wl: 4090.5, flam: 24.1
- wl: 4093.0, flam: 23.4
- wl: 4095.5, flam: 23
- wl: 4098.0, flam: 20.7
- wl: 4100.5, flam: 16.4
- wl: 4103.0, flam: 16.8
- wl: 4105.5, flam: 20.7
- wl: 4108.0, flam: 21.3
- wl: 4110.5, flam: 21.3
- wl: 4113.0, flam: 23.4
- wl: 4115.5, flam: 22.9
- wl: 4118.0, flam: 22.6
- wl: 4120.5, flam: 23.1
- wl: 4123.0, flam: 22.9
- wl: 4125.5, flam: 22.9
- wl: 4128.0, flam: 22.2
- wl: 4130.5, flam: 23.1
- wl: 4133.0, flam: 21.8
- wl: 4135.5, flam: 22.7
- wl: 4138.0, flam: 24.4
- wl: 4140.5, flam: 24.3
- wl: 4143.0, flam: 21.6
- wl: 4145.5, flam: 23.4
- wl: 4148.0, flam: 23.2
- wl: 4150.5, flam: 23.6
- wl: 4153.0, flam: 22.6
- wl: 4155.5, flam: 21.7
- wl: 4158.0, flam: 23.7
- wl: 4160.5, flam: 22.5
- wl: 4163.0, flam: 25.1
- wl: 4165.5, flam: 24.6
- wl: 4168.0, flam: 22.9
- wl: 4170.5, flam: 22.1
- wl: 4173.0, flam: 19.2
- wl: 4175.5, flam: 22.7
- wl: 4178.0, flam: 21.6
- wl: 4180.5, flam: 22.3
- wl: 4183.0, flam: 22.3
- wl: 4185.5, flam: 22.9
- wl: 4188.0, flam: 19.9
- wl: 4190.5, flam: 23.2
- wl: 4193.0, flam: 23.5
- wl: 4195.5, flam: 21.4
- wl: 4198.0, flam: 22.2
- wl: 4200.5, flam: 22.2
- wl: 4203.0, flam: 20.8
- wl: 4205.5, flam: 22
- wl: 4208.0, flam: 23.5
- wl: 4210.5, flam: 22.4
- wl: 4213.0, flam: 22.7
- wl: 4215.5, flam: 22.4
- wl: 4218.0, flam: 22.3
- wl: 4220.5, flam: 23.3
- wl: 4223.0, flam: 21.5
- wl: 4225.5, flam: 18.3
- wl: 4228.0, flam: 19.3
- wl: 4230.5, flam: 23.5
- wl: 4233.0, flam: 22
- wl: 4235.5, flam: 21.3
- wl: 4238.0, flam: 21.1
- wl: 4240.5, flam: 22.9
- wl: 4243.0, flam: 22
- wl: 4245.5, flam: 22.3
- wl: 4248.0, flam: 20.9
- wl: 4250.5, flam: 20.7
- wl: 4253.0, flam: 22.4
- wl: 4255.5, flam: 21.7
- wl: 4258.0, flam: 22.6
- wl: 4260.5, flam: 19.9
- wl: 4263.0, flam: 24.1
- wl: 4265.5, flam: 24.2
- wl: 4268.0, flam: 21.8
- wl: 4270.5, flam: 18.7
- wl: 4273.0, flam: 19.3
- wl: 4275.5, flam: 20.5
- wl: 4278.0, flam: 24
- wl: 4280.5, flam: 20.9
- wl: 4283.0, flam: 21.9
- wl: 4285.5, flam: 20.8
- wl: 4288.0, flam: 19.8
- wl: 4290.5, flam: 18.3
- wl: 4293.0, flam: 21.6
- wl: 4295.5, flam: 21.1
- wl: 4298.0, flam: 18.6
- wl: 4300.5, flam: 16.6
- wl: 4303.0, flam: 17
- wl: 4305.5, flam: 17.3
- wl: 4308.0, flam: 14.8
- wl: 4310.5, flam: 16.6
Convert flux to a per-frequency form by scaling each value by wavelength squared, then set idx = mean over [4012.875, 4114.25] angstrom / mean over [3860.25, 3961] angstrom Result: 1.4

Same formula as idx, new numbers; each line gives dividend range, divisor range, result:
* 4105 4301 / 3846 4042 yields 1.39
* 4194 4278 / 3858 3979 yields 1.63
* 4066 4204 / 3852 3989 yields 1.53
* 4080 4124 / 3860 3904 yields 1.37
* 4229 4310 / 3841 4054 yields 1.33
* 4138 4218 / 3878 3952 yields 1.65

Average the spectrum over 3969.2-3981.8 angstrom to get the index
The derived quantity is 14.7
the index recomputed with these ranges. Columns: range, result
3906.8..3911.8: 20.2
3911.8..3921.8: 18.4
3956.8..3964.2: 15.9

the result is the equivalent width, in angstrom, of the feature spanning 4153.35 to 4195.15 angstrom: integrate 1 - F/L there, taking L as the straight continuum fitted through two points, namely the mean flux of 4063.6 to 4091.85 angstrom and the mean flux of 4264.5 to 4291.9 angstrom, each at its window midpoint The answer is -1.8 angstrom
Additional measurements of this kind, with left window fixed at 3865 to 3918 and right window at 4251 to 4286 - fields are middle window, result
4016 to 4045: -4.54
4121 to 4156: -4.35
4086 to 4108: -1.27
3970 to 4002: -0.39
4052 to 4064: -1.38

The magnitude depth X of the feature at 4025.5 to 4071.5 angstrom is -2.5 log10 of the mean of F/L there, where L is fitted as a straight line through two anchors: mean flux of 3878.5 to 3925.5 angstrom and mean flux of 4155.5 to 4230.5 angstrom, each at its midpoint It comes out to -0.11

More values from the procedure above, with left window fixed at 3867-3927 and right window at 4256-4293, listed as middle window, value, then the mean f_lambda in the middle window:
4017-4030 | -0.21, 22.9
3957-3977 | 0.48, 11.7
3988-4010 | -0.16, 21.5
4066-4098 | -0.16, 22.4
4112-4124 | -0.16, 23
